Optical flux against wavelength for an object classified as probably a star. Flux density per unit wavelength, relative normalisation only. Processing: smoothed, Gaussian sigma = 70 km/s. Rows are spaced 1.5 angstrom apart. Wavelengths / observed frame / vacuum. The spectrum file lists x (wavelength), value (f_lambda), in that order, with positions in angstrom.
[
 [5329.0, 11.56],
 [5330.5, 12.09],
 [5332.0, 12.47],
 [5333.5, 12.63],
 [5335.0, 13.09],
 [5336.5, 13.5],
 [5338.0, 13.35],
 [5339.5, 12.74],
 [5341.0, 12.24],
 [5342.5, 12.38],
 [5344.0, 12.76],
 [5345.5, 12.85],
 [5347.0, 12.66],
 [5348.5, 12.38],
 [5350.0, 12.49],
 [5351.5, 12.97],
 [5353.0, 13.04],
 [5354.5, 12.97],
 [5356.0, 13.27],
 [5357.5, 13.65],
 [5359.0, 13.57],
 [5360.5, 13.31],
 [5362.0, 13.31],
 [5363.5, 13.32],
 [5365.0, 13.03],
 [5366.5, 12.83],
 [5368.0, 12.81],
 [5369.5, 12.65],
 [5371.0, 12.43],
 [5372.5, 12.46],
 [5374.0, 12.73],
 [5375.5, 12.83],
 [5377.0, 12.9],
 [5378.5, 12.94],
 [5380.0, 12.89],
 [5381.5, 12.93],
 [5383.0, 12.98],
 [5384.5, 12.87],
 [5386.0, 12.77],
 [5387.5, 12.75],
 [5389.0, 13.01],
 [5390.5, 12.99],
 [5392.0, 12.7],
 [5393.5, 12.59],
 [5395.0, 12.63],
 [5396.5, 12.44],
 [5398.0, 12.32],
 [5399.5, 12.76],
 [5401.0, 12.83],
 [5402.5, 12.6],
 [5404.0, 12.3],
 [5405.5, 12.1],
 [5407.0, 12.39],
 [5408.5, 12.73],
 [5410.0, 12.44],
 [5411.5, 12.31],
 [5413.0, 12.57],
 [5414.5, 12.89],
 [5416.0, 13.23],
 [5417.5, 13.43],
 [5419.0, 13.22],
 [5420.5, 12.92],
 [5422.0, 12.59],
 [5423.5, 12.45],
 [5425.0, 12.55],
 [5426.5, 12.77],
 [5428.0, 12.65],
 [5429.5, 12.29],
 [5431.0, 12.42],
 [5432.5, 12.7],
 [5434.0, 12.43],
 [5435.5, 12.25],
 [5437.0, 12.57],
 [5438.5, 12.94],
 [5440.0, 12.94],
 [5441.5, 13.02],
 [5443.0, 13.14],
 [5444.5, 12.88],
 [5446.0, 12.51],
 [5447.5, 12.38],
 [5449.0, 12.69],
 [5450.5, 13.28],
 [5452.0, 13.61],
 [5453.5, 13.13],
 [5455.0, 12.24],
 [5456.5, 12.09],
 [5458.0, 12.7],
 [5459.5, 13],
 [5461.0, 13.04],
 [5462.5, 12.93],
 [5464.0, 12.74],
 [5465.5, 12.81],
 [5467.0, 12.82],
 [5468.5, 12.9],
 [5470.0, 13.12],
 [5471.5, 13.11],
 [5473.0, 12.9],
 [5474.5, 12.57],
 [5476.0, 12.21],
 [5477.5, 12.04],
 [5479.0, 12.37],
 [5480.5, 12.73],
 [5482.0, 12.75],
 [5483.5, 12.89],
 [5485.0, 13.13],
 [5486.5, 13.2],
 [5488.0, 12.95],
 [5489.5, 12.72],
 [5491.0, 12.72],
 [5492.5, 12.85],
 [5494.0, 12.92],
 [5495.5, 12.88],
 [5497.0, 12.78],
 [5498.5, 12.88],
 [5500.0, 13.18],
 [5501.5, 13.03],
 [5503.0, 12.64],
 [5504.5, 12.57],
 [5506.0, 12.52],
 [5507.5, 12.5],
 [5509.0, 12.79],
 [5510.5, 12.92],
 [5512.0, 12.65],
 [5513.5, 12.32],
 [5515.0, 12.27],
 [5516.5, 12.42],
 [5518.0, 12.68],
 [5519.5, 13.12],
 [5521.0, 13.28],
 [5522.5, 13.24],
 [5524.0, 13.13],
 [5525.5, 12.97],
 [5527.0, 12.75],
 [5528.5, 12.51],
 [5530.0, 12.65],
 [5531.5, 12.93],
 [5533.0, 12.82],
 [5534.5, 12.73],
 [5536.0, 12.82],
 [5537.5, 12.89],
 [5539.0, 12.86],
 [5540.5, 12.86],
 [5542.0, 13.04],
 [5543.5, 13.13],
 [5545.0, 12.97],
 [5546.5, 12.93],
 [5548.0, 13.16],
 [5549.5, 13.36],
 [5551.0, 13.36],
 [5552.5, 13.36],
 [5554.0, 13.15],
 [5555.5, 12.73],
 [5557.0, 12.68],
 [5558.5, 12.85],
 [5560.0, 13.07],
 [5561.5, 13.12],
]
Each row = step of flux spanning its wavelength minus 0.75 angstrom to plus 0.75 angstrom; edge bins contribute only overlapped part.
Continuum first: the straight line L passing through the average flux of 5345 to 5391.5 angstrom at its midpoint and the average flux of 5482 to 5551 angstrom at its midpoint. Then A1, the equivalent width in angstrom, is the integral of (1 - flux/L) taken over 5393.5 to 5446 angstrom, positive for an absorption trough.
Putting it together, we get 1.0 angstrom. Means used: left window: 12.9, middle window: 12.7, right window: 12.9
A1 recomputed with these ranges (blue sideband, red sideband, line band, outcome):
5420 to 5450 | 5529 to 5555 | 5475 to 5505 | 0.14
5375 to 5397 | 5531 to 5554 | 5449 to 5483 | 0.38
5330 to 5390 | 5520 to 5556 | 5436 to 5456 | 0.12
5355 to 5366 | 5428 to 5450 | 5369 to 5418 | 1.29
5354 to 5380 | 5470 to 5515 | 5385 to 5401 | 0.30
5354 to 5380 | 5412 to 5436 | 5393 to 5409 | 0.39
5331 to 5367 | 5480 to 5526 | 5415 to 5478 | 0.49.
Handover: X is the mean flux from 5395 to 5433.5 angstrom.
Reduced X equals 12.6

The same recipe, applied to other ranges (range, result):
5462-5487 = 12.8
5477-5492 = 12.8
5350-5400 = 12.9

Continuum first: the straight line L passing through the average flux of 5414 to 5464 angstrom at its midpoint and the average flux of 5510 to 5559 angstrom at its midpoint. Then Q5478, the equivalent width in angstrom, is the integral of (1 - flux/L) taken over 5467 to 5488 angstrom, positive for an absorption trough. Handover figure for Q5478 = 0.1 angstrom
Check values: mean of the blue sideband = 12.8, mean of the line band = 12.8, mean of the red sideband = 12.9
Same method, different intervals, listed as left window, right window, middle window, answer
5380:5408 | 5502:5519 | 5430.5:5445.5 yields -0.11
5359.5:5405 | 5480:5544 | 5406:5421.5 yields 0.01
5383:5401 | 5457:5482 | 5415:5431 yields -0.07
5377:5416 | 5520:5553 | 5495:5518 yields 0.42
